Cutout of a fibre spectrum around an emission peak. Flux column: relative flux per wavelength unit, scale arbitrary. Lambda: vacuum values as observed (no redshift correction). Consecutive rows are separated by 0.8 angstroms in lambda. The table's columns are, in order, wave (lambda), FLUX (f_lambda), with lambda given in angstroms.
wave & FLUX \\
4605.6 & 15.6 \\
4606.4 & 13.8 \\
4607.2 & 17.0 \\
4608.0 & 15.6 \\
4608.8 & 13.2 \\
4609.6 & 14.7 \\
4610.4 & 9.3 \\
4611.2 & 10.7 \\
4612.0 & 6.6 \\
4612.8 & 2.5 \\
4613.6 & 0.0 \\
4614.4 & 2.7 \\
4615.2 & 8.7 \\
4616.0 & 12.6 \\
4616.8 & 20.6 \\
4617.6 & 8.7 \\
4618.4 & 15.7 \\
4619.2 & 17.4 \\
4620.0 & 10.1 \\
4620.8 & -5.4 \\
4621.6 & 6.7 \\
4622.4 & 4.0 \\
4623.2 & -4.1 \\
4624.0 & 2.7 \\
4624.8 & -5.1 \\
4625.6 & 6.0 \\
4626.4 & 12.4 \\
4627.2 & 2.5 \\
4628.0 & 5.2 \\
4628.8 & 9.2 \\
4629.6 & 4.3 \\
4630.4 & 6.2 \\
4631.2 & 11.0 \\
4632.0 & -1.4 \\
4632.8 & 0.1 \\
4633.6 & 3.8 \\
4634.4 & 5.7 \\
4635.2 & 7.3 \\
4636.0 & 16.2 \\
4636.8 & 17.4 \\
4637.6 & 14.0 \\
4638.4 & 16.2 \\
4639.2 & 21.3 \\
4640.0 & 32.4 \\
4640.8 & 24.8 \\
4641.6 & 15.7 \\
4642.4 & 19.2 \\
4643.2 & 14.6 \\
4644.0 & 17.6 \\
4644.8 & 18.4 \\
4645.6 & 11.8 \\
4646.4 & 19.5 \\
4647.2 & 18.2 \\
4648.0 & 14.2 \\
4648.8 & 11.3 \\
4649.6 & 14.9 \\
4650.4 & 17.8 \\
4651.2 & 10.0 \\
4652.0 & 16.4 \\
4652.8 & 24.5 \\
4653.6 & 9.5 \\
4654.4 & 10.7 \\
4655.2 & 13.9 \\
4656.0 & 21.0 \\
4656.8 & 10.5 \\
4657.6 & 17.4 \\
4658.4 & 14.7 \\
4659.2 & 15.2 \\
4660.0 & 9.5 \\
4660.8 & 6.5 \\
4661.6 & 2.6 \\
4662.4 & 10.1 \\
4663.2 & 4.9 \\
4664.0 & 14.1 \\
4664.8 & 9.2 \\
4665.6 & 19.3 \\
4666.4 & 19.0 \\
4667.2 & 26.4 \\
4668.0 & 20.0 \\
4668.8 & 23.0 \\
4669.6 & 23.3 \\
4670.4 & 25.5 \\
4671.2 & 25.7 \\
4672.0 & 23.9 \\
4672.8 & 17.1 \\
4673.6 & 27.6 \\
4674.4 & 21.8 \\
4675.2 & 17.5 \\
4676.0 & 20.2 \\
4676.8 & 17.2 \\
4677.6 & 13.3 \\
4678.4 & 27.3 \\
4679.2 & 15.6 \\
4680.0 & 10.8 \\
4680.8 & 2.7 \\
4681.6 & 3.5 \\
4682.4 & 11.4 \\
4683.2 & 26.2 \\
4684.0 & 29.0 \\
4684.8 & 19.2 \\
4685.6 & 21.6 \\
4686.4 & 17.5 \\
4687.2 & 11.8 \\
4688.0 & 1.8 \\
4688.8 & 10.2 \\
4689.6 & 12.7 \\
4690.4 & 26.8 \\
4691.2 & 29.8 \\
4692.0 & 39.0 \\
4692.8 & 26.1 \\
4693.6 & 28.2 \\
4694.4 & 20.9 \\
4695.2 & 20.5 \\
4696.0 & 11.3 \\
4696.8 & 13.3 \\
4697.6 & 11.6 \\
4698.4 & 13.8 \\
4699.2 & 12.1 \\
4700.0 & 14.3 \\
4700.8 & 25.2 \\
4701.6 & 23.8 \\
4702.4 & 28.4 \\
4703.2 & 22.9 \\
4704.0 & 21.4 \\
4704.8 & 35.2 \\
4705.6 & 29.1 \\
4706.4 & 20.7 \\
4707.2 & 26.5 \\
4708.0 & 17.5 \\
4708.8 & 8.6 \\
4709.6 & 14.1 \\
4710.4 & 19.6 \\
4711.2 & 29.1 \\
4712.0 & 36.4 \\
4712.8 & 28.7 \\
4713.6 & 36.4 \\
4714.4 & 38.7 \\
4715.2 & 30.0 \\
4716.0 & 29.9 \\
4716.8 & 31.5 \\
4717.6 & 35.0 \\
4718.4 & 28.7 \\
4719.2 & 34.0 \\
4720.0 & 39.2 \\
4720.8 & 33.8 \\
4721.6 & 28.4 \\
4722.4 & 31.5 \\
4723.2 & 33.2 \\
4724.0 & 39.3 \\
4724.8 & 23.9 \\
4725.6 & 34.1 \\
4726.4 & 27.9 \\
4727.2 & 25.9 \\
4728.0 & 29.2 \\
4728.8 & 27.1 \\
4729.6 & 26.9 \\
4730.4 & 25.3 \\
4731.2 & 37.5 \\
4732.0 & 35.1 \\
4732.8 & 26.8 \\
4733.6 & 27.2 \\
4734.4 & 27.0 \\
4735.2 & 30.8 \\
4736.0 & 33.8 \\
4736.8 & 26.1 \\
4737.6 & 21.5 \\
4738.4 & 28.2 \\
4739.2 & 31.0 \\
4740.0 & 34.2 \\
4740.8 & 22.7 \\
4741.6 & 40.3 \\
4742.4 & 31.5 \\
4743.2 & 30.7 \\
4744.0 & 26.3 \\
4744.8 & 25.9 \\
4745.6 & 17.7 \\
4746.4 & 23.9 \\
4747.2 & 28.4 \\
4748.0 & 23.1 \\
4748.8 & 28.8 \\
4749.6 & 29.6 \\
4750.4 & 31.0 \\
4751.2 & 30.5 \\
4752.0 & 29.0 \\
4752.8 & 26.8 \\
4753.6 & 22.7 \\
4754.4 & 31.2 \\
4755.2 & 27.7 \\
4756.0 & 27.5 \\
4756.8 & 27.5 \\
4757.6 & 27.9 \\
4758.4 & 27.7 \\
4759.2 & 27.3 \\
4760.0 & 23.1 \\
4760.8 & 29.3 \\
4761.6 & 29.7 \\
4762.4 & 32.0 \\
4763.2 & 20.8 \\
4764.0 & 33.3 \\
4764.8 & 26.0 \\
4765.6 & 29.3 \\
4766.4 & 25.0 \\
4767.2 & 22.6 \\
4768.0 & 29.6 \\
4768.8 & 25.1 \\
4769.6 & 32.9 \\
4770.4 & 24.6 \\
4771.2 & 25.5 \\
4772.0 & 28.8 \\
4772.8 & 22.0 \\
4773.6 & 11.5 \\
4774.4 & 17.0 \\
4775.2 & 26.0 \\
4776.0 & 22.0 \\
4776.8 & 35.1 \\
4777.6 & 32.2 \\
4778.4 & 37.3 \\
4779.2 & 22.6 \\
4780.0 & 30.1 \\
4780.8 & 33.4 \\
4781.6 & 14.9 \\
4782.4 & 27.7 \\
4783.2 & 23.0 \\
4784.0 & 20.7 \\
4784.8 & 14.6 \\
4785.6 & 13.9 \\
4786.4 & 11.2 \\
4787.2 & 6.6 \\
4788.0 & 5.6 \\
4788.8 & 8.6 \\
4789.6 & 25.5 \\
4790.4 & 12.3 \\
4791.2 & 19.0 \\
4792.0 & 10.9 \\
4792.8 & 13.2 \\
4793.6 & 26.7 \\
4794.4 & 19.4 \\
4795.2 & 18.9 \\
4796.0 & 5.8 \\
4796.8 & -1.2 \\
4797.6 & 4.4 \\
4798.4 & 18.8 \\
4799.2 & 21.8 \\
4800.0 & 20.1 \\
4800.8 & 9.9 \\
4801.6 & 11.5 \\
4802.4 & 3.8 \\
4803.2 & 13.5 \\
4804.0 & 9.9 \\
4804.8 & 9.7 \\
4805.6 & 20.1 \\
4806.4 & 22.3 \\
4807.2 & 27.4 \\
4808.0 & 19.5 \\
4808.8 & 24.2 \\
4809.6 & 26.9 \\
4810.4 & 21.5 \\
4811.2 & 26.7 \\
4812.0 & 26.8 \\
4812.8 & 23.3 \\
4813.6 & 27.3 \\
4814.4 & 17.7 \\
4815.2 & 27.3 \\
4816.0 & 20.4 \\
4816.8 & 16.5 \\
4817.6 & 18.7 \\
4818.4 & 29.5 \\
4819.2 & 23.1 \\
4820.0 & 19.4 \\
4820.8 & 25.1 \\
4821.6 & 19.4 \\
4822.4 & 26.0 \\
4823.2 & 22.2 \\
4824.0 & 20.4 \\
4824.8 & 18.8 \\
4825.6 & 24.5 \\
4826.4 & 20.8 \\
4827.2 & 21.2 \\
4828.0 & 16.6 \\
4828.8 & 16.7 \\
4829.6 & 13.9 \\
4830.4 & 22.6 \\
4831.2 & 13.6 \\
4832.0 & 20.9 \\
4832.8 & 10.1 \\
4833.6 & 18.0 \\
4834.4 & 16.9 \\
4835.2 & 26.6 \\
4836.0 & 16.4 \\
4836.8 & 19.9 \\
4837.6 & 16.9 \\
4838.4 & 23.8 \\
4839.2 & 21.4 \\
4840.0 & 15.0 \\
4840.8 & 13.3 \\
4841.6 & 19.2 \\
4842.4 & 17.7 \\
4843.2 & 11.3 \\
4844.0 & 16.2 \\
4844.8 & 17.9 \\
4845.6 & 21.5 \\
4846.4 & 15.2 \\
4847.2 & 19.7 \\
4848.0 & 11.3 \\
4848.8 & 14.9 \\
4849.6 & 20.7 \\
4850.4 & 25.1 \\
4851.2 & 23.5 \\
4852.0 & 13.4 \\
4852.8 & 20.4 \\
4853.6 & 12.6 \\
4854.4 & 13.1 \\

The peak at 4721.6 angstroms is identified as Lyman alpha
